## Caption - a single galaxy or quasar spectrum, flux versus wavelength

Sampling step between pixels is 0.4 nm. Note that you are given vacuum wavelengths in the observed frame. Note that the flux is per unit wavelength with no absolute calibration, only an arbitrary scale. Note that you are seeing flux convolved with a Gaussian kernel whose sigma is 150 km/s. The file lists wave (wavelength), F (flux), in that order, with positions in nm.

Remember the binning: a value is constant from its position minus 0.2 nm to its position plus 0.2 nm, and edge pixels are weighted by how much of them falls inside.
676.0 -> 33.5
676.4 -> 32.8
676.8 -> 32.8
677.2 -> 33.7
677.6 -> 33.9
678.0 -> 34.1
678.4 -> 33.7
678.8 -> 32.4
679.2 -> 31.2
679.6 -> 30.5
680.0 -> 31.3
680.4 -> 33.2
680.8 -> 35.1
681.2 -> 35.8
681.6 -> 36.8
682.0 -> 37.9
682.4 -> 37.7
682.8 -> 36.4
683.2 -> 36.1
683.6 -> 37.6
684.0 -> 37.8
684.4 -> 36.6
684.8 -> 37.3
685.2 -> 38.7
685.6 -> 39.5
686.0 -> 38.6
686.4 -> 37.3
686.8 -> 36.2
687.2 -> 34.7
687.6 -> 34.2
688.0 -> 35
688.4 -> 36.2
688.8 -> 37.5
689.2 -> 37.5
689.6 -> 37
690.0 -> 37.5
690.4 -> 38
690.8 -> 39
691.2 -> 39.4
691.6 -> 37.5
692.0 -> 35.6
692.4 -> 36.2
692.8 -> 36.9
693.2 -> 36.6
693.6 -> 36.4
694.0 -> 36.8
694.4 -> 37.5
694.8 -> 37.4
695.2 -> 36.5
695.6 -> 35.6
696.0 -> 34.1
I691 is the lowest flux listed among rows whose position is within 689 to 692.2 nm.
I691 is 35.6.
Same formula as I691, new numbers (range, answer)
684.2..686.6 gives 36.6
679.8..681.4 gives 31.3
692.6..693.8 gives 36.4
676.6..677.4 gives 32.8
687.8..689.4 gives 35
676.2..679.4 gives 31.2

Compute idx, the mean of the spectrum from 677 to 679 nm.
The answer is 33.6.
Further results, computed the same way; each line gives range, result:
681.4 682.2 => 37.4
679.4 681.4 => 33.2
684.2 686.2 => 38.1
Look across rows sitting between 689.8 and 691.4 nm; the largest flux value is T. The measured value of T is 39.4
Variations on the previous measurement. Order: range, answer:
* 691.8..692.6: 36.2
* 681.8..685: 37.9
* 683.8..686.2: 39.5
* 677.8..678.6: 34.1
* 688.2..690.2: 37.5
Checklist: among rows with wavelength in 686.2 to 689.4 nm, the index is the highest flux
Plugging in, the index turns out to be 37.5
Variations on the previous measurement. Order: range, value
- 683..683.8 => 37.6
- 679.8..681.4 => 35.8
